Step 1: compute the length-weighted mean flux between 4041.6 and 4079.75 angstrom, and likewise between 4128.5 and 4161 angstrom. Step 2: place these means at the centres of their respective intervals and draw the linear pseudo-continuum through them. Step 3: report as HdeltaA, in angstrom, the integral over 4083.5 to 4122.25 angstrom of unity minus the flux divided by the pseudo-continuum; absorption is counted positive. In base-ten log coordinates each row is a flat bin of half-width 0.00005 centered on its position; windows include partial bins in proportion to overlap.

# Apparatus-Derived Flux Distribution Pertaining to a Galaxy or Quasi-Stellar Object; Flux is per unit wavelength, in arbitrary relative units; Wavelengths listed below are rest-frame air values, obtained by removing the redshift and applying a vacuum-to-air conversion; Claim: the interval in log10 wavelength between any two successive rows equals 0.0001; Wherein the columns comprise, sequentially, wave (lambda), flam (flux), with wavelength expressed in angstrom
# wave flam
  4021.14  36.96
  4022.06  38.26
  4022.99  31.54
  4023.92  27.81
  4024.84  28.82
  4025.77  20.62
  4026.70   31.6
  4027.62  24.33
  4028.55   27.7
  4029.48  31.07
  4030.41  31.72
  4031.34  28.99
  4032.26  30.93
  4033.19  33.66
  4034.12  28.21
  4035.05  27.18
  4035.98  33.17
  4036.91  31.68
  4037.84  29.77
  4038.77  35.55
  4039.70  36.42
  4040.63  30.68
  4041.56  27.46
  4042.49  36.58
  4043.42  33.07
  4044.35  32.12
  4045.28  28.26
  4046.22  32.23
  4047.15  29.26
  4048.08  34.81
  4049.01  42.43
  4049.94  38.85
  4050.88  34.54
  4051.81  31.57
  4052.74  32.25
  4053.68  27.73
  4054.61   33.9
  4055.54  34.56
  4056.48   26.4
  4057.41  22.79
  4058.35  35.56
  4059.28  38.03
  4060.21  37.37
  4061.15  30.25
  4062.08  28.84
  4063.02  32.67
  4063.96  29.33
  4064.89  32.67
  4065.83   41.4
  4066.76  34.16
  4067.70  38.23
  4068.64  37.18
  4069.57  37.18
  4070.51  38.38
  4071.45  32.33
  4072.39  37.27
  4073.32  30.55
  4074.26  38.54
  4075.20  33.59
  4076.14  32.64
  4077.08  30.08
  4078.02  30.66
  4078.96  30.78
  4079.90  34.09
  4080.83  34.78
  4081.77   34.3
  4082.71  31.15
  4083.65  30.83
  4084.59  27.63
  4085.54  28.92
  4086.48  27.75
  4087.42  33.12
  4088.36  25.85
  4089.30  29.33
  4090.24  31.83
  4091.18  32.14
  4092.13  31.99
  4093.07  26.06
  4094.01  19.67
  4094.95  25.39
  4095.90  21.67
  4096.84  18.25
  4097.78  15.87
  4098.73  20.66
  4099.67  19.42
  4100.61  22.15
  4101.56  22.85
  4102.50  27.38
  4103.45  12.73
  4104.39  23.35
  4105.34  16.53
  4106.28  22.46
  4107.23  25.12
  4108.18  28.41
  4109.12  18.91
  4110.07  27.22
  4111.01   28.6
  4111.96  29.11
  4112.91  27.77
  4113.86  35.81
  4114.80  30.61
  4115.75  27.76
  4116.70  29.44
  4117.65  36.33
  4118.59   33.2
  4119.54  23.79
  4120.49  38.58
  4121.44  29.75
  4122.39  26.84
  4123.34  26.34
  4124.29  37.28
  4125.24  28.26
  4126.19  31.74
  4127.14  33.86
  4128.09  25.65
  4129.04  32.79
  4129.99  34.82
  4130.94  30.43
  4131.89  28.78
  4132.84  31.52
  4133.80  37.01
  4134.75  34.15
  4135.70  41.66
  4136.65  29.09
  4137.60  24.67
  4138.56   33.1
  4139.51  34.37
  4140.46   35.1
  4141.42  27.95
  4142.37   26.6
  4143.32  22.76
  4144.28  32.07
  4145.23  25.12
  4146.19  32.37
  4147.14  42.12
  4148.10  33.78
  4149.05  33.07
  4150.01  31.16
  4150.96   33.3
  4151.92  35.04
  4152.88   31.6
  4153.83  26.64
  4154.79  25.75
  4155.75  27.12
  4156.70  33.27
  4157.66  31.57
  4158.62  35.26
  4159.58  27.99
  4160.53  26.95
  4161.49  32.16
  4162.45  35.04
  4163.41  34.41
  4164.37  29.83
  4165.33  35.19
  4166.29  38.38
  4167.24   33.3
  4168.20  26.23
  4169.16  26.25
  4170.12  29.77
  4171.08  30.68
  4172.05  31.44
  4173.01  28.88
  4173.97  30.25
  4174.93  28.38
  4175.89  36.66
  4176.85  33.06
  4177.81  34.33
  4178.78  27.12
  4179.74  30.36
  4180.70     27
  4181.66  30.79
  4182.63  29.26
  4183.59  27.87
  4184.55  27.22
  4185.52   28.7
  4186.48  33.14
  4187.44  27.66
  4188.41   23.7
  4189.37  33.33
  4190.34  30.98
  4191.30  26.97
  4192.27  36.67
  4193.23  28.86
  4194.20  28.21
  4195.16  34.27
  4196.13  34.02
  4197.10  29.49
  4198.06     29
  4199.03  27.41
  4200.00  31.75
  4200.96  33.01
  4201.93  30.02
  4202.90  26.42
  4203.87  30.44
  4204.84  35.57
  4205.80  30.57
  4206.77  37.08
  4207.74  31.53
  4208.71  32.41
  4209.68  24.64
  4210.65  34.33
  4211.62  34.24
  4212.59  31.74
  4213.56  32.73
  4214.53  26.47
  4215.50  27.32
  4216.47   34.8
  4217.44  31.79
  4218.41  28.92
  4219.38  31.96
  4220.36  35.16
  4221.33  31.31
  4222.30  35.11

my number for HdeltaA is 7.2 angstrom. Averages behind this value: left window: 33.4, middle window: 26.4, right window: 31.4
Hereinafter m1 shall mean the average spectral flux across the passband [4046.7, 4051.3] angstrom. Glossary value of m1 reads 36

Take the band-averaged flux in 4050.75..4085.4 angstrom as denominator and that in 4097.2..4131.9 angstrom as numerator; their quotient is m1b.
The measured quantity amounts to 0.8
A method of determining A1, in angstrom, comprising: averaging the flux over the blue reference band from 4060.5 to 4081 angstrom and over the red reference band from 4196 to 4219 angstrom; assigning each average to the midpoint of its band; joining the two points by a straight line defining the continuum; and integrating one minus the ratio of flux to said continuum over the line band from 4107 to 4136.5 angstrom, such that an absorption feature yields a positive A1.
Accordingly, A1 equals 1.9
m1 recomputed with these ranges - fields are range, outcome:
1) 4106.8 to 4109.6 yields 24.1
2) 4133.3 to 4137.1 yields 35.5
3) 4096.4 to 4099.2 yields 18.3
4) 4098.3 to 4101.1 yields 20.8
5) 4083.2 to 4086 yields 29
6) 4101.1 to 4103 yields 25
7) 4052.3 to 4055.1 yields 31.3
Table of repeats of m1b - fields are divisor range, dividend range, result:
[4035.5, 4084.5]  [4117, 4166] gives 0.95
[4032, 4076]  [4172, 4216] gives 0.92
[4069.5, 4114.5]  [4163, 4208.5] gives 1.10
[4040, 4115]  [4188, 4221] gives 1.04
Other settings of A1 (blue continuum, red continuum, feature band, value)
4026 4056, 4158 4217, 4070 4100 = 2.17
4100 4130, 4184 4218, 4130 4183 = -3.77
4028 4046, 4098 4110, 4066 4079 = -4.19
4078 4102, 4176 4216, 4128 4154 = -2.75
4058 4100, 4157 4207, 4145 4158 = -0.36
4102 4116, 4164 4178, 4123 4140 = -2.71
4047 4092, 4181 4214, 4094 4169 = 6.08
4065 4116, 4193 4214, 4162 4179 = -0.64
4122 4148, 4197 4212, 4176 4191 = 0.69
